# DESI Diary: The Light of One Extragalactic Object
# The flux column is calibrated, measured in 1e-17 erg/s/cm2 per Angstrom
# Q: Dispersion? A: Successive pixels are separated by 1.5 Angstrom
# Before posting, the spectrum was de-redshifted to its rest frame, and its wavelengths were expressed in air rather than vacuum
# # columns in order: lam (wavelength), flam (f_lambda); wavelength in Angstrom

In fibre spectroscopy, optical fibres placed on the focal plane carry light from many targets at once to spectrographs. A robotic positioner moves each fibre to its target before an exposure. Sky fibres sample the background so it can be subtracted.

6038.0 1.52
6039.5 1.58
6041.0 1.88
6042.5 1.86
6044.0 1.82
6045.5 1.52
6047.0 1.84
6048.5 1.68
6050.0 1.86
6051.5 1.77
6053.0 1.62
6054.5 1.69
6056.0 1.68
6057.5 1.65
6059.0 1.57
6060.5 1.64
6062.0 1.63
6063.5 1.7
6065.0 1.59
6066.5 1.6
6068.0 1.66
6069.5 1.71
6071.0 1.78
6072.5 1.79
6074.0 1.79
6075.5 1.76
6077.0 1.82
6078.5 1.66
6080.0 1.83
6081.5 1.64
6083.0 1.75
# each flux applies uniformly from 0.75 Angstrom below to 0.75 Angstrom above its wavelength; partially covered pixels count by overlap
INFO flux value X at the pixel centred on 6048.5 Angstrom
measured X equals 1.68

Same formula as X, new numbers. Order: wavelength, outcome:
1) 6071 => 1.78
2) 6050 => 1.86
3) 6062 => 1.63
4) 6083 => 1.75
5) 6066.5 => 1.6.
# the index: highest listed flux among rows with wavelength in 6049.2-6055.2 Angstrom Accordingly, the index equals 1.86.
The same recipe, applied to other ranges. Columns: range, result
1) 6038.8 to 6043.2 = 1.88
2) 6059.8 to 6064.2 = 1.7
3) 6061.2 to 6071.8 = 1.78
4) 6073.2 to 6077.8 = 1.82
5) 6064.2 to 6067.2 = 1.6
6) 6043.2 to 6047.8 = 1.84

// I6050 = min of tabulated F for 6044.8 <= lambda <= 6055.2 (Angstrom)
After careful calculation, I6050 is 1.52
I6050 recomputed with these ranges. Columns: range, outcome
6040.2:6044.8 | 1.82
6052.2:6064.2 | 1.57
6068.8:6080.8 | 1.66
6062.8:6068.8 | 1.59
